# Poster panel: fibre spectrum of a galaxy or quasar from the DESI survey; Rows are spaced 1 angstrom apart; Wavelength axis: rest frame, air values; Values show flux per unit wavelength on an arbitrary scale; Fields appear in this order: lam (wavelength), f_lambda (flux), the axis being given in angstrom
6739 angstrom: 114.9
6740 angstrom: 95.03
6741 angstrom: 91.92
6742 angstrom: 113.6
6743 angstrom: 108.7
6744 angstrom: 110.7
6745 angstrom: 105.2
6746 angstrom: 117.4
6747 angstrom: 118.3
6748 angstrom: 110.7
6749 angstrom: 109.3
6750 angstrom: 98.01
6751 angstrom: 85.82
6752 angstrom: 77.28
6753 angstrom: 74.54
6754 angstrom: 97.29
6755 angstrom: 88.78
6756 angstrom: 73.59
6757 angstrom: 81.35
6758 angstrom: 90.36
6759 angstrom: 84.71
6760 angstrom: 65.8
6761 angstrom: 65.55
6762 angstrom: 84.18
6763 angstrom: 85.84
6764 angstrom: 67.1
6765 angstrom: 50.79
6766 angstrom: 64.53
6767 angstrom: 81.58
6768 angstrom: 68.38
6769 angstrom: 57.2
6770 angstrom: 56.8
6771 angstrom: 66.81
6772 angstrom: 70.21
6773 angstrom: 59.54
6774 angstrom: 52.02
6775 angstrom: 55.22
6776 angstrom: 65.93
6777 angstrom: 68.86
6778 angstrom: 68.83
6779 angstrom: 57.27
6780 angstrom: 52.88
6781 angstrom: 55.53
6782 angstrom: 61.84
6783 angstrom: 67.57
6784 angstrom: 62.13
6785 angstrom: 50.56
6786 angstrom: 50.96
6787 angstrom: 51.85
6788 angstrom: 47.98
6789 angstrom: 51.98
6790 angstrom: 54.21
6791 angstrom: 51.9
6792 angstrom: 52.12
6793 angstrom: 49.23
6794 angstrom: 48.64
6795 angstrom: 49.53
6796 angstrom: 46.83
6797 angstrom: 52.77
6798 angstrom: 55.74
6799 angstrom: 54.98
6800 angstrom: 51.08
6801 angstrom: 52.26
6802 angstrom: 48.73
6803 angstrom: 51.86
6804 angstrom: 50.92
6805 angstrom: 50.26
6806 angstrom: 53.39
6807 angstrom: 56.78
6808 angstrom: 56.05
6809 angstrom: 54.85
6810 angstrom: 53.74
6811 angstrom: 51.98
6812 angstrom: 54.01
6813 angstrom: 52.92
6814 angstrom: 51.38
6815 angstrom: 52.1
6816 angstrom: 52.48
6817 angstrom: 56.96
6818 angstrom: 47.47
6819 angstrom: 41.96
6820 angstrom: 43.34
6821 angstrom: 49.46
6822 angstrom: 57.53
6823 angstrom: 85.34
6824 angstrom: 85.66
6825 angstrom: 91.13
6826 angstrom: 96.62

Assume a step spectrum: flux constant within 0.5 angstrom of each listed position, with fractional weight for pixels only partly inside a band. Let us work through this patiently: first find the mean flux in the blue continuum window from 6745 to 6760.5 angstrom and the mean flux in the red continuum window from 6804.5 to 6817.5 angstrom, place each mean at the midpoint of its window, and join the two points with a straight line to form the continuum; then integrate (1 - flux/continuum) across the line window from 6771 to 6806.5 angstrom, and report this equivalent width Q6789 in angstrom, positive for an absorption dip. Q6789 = 6.7 angstrom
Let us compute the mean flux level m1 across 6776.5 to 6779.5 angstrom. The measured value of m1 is 65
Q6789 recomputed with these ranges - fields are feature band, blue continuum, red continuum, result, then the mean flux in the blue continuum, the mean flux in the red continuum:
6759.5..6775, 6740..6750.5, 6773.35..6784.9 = 2.2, 108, 60.4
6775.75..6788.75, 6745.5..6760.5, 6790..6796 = 0.7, 91.5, 50.3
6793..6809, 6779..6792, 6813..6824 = 0.9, 54.9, 55.2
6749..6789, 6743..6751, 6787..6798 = 5.8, 108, 50.8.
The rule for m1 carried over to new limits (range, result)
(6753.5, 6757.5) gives 85.3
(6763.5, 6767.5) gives 66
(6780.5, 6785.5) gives 59.5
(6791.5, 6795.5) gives 49.9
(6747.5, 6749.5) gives 110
